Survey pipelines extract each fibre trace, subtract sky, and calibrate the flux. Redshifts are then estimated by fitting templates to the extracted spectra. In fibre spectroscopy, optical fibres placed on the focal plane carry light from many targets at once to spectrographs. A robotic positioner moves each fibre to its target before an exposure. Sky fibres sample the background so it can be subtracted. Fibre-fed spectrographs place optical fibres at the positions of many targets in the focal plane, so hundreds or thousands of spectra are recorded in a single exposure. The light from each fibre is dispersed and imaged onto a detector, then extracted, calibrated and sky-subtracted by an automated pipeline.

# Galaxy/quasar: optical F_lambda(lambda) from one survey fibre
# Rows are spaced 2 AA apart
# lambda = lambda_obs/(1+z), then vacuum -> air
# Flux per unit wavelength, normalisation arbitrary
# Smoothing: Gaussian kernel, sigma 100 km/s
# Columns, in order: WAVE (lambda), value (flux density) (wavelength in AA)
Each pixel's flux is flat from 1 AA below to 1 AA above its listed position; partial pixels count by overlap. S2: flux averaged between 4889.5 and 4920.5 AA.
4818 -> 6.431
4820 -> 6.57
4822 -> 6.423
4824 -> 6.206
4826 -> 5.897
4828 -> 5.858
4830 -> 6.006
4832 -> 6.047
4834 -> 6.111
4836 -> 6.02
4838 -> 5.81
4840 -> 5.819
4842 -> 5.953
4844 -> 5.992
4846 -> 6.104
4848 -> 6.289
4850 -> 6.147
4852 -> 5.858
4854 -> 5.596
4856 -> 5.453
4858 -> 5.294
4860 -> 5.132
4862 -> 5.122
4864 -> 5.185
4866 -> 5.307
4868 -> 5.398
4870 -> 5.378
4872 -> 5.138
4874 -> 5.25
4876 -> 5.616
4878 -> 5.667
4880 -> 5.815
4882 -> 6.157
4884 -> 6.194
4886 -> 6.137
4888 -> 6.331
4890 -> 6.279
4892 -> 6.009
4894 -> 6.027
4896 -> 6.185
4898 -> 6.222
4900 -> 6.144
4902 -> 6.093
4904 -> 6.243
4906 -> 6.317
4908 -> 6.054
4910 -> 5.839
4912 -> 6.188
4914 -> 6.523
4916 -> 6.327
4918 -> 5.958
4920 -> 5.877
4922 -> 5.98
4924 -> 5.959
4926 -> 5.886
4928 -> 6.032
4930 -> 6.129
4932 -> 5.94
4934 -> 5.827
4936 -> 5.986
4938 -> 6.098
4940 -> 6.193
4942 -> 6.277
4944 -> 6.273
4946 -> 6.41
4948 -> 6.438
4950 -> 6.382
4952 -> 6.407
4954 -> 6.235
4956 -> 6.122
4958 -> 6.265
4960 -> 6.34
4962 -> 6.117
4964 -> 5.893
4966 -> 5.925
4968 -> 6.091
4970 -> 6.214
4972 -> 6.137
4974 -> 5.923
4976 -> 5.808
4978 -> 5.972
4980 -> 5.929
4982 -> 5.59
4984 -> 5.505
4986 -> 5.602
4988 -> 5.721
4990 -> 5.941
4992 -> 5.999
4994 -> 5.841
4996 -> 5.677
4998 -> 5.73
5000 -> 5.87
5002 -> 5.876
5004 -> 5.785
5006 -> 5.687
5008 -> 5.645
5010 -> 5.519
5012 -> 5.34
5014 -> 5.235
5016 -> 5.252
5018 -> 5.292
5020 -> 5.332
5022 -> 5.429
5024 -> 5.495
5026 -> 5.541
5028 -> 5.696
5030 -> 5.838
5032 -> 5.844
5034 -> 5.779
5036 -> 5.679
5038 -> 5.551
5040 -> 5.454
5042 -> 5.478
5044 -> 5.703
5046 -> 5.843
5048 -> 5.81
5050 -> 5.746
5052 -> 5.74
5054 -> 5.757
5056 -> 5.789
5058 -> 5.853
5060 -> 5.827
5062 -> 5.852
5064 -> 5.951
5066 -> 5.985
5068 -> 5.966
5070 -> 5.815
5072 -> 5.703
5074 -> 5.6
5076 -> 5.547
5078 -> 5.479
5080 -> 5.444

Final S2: 6.14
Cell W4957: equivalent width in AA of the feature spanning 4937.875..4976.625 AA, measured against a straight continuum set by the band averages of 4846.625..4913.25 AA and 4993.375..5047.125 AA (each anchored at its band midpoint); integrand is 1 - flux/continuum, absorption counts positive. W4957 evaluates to -3.2 AA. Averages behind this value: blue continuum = 5.82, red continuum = 5.61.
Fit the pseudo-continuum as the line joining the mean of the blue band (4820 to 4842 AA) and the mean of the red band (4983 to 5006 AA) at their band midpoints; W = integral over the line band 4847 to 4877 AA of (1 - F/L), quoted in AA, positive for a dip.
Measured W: 2.57 AA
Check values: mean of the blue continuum 6.04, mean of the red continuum 5.77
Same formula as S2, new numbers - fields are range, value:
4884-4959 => 6.15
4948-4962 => 6.29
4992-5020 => 5.6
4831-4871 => 5.7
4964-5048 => 5.71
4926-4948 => 6.12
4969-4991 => 5.85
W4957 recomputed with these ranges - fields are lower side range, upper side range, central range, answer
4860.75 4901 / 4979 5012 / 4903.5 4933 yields -1.64 AA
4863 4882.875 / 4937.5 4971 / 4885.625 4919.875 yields -2.43 AA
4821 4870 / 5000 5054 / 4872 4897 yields -0.84 AA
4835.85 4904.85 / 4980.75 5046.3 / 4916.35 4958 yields -2.94 AA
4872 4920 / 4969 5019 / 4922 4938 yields -0.11 AA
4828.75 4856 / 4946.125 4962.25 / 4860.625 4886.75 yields 2.17 AA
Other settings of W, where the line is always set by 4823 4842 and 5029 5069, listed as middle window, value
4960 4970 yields -0.4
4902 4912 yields -0.4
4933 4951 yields -1.0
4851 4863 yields 1.1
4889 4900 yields -0.4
